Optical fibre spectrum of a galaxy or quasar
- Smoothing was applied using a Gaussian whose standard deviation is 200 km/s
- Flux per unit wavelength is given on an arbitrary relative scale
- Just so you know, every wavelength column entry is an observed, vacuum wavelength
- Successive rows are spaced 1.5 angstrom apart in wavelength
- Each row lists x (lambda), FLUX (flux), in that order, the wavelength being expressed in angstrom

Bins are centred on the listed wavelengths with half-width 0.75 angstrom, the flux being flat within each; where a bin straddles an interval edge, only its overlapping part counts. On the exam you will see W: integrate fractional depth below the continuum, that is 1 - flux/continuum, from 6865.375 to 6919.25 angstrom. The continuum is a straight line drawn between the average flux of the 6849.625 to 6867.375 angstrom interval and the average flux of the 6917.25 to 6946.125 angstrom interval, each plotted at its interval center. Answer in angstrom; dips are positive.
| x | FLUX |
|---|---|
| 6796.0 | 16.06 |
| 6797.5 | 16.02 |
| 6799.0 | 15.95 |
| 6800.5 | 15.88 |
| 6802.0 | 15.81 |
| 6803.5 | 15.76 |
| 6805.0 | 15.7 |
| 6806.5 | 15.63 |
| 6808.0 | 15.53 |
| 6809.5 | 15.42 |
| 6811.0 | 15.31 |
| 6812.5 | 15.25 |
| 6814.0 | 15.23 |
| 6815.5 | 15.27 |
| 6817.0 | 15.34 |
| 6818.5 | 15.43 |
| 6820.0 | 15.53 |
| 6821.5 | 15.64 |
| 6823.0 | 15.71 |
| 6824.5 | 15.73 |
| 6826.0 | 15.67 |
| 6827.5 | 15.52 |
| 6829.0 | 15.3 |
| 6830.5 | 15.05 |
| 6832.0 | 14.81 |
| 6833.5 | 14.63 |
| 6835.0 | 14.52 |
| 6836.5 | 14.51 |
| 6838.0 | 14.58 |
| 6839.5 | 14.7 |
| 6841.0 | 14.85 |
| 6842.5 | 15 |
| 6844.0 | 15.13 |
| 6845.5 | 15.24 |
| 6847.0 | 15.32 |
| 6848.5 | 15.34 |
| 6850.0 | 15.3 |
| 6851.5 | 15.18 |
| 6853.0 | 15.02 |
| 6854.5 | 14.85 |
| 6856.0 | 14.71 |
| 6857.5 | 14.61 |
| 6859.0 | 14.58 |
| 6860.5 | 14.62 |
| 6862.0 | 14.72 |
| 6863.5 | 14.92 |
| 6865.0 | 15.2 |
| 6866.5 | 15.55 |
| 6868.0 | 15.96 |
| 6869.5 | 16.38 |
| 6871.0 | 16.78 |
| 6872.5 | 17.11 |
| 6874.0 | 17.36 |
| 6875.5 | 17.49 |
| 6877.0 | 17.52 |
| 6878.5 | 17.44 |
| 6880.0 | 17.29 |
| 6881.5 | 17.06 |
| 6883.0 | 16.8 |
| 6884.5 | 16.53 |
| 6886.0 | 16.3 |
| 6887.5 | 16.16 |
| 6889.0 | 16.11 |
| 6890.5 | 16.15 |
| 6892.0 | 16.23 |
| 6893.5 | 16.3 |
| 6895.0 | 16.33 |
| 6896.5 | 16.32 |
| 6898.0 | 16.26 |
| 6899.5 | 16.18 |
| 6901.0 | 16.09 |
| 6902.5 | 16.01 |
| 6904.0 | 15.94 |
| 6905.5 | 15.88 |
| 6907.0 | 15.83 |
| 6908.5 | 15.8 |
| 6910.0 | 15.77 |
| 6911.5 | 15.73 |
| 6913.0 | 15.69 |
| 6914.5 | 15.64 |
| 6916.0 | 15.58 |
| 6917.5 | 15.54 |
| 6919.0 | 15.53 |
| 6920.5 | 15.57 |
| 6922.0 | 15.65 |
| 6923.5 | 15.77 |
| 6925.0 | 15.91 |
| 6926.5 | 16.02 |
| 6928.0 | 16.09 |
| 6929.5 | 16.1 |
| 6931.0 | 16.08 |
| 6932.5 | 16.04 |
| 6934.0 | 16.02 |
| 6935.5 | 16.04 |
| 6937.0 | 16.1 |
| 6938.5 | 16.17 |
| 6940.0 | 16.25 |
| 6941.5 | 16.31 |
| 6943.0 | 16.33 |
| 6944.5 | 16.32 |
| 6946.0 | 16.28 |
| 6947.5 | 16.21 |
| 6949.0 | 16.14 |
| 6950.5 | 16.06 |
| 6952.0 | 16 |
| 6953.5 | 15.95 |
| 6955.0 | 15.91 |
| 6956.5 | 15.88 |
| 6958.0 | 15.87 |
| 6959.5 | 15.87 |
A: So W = -3.0 angstrom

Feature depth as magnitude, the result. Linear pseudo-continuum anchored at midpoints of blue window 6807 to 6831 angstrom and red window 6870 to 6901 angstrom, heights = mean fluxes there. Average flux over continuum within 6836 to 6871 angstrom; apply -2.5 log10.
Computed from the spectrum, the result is 0.07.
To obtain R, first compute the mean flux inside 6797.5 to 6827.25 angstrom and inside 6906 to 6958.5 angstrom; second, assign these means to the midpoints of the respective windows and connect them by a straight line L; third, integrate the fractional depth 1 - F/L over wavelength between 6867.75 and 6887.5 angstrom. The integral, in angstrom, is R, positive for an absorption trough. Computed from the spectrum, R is -1.4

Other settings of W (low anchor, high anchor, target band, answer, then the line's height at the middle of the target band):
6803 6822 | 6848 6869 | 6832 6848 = 0.38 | 15.2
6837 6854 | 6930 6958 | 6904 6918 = 0.02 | 15.8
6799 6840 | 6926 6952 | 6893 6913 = -0.15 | 15.9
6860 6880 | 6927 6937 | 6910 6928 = 0.45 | 16.1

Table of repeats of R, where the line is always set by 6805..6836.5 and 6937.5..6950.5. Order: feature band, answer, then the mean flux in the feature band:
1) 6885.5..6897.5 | -0.30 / 16.2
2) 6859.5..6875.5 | -0.25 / 15.9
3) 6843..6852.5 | 0.17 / 15.2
